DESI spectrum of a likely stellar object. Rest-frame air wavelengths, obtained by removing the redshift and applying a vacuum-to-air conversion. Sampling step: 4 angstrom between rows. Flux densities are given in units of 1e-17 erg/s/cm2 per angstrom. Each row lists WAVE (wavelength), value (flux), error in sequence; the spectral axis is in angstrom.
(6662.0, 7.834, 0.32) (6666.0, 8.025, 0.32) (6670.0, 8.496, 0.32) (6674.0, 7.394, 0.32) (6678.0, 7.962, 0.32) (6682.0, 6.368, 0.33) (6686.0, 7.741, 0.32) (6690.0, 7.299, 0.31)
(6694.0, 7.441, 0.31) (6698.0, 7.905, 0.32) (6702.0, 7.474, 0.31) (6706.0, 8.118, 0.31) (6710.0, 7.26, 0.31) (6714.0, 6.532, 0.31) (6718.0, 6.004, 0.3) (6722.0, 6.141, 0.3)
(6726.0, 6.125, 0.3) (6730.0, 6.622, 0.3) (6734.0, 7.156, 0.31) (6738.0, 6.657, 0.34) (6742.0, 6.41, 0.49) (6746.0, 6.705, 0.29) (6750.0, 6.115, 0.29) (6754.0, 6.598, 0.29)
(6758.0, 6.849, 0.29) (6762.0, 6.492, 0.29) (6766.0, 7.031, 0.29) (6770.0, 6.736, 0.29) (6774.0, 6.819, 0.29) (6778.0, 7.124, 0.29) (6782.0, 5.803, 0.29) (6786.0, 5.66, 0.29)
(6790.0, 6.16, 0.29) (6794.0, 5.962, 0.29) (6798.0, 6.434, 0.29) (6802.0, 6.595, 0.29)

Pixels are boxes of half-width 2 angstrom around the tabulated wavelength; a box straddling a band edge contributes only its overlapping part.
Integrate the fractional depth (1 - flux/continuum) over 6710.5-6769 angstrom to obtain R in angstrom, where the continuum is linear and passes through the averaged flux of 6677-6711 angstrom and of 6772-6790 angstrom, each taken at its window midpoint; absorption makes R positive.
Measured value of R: 2.73 angstrom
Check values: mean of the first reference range 7.5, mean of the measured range 6.55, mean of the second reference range 6.33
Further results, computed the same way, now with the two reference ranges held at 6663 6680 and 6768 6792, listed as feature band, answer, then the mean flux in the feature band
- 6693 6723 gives 1.2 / 7.13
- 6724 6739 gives 0.9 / 6.64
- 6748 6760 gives 0.4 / 6.52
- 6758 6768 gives -0.2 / 6.78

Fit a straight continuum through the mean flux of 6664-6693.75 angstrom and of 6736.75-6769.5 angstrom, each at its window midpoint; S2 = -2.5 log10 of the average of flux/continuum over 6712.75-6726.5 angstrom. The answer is 0.142 mag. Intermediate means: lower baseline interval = 7.6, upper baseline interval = 6.61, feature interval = 6.19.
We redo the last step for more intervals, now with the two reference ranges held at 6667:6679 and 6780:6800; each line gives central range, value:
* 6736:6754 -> 0.04 mag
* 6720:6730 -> 0.14 mag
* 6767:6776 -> -0.08 mag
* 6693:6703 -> -0.01 mag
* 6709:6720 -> 0.12 mag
